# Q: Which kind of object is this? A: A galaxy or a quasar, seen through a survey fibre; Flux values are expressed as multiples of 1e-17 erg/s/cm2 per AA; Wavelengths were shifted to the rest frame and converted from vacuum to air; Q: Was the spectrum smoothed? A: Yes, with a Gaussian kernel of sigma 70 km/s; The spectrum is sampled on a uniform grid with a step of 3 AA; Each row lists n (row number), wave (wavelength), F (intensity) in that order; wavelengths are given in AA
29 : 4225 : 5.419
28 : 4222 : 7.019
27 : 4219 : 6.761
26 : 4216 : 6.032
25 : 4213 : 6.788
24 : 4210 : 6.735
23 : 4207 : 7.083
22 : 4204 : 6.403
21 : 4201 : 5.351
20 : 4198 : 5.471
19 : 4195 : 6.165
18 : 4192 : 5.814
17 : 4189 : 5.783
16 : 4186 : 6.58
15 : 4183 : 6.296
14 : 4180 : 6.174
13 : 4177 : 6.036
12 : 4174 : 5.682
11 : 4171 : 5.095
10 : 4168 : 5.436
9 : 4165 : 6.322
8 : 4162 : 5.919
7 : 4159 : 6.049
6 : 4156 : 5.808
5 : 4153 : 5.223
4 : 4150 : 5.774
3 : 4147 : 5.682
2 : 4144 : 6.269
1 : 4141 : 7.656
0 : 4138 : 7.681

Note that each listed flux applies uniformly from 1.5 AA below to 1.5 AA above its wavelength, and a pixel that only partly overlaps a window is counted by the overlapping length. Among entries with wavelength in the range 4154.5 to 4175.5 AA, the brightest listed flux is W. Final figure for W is 6.322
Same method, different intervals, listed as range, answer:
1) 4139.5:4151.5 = 7.656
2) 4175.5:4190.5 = 6.58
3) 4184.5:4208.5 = 7.083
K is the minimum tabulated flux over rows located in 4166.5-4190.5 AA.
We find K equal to 5.095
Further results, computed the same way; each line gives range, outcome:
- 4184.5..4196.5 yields 5.783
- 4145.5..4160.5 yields 5.223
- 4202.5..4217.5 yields 6.032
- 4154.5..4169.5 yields 5.436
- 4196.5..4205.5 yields 5.351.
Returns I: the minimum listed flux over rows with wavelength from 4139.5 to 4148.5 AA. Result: 5.682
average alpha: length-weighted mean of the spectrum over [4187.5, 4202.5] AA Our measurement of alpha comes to 5.72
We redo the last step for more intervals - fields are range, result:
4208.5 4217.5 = 6.52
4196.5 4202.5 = 5.41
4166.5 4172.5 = 5.27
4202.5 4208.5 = 6.74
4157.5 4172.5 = 5.76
